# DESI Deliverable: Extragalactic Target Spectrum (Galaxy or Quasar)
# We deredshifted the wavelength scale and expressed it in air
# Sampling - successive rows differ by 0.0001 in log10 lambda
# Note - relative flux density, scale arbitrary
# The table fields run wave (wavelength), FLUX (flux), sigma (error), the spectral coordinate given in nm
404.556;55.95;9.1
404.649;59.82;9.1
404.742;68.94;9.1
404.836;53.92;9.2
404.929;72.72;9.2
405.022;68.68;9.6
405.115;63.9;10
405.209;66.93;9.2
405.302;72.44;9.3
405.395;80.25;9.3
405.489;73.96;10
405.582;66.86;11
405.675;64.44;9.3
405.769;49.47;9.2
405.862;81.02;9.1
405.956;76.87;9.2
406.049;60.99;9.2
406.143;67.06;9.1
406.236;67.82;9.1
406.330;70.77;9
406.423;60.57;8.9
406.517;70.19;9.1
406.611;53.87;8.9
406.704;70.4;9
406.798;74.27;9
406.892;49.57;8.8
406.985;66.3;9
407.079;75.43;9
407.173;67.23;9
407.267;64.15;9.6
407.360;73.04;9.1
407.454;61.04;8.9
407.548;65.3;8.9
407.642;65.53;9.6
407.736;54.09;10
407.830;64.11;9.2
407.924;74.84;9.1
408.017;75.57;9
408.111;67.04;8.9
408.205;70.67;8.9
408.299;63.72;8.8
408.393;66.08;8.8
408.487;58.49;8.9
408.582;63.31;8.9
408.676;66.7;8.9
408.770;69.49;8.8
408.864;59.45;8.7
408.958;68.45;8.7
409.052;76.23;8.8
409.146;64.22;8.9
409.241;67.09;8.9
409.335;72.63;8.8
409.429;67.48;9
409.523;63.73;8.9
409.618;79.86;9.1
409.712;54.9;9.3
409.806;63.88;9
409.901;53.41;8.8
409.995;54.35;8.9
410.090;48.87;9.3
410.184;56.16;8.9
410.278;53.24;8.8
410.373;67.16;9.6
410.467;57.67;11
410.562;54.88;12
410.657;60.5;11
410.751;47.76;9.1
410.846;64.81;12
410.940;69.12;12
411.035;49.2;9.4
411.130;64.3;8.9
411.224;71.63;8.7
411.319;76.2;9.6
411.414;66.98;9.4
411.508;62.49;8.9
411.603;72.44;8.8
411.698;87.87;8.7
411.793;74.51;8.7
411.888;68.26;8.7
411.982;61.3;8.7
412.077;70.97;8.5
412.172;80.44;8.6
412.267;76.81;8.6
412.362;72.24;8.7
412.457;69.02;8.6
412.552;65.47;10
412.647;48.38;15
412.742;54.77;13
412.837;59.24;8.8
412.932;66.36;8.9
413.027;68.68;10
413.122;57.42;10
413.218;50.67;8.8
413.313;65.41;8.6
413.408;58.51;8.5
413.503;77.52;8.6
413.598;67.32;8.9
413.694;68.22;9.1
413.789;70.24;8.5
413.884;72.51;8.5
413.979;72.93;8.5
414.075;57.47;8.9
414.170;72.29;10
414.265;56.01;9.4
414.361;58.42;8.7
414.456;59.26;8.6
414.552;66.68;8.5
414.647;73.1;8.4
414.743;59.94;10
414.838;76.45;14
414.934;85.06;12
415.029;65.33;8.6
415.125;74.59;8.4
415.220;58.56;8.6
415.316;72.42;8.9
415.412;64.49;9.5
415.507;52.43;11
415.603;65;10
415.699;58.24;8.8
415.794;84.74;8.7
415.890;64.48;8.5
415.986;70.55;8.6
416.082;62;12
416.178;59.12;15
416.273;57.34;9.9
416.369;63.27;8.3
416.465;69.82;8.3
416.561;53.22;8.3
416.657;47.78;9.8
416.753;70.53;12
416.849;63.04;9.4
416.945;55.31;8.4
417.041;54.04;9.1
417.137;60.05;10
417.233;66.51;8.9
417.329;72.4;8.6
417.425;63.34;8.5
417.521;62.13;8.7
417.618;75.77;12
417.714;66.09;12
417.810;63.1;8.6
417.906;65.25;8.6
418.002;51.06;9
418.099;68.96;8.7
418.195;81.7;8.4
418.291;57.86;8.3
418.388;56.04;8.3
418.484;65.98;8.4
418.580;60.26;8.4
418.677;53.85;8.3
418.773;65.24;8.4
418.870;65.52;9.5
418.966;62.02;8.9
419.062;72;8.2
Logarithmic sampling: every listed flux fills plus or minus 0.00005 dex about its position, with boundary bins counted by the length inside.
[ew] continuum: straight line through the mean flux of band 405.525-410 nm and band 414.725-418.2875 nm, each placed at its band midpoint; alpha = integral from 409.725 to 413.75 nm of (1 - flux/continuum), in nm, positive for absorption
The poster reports 0.10 nm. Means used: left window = 66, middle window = 63.9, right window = 64.9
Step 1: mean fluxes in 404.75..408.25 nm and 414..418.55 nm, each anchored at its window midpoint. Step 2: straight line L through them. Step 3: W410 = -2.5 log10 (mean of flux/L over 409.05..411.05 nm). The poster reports 0.09 mag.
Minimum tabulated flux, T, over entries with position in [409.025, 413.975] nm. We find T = 47.76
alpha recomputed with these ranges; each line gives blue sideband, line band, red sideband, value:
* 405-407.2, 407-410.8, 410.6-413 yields 0.170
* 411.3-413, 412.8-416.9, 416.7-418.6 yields 0.074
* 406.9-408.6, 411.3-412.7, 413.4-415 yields -0.056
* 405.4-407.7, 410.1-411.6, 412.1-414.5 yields 0.095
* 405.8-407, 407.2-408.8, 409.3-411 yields -0.051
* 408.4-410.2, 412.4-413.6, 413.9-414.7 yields 0.045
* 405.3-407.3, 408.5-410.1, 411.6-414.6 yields 0.056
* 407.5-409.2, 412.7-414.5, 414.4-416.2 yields 0.080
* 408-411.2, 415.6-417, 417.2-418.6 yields 0.041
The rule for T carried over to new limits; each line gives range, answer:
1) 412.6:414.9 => 48.38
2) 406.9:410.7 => 48.87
